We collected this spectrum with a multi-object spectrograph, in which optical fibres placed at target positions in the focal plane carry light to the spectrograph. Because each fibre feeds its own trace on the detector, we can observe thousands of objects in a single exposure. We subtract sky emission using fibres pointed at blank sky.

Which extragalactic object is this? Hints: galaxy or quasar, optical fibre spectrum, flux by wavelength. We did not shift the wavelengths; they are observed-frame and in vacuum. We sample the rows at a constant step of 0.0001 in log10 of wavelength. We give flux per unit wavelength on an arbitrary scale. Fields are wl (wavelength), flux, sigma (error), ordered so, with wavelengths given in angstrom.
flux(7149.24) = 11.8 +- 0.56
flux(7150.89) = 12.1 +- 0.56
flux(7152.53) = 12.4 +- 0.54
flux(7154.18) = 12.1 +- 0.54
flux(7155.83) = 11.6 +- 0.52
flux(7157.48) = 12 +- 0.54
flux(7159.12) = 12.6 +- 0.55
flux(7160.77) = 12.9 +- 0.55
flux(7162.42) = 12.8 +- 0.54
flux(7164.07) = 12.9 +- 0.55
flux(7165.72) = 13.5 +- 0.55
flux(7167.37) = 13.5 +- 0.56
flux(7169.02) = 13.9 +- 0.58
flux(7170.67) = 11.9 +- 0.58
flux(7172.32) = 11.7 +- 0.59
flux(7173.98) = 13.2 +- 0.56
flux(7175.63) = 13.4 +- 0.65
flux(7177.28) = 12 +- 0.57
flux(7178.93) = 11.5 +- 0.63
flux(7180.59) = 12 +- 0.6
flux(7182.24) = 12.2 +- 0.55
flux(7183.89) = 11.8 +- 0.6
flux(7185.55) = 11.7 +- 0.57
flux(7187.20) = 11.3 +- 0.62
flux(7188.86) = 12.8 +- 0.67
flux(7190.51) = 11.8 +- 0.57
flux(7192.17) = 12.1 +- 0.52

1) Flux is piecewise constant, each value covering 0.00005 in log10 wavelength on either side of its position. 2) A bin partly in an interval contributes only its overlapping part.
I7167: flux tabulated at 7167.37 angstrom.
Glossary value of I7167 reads 13.5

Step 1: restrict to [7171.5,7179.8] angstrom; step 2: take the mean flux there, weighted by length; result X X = 12.3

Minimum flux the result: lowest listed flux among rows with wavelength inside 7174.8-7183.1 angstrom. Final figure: 11.5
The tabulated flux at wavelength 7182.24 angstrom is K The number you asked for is 12.2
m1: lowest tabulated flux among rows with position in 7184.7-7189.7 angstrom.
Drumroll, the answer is 11.3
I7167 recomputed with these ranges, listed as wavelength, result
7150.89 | 12.1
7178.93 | 11.5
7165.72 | 13.5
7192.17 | 12.1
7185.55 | 11.7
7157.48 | 12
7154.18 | 12.1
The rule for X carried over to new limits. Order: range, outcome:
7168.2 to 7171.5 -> 12.9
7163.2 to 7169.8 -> 13.4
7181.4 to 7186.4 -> 11.9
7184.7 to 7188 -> 11.5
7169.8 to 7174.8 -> 12.3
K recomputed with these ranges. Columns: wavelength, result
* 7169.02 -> 13.9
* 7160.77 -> 12.9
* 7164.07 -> 12.9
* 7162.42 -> 12.8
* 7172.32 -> 11.7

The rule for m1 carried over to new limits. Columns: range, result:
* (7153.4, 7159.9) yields 11.6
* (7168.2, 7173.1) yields 11.7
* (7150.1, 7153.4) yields 12.1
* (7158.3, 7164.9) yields 12.6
